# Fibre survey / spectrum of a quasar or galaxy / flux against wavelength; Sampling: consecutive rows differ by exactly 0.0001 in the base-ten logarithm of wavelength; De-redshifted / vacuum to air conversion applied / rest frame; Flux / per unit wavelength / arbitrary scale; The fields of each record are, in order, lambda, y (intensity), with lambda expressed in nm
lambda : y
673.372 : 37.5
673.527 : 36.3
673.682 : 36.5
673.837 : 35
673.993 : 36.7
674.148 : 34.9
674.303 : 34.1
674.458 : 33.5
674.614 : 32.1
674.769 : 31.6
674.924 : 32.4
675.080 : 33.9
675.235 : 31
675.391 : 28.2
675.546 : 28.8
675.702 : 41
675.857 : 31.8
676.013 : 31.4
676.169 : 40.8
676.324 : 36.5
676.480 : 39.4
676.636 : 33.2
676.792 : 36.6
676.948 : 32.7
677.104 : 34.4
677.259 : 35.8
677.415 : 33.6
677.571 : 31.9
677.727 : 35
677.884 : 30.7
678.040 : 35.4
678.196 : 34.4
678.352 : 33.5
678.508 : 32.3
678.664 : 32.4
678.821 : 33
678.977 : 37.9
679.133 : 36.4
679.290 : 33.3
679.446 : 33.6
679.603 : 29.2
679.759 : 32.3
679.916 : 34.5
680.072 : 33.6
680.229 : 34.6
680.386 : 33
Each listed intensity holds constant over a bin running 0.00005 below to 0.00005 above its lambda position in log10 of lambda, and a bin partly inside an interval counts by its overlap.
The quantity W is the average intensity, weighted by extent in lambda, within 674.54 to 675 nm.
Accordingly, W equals 32.1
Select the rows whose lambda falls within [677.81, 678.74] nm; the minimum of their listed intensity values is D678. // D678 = 30.7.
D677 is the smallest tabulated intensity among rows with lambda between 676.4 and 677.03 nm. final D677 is 32.7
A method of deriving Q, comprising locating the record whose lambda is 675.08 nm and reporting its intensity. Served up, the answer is 33.9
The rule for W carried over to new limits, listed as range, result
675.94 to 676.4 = 36.3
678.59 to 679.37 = 34.6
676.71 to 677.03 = 34.6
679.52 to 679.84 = 30.8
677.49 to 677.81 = 33.3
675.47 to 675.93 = 33.9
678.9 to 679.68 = 34.1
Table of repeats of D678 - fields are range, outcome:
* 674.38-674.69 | 32.1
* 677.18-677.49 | 33.6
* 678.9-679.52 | 33.3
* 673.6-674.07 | 35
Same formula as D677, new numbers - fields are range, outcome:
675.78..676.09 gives 31.4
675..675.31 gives 31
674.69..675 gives 31.6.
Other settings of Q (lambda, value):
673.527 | 36.3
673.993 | 36.7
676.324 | 36.5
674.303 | 34.1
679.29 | 33.3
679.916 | 34.5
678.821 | 33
